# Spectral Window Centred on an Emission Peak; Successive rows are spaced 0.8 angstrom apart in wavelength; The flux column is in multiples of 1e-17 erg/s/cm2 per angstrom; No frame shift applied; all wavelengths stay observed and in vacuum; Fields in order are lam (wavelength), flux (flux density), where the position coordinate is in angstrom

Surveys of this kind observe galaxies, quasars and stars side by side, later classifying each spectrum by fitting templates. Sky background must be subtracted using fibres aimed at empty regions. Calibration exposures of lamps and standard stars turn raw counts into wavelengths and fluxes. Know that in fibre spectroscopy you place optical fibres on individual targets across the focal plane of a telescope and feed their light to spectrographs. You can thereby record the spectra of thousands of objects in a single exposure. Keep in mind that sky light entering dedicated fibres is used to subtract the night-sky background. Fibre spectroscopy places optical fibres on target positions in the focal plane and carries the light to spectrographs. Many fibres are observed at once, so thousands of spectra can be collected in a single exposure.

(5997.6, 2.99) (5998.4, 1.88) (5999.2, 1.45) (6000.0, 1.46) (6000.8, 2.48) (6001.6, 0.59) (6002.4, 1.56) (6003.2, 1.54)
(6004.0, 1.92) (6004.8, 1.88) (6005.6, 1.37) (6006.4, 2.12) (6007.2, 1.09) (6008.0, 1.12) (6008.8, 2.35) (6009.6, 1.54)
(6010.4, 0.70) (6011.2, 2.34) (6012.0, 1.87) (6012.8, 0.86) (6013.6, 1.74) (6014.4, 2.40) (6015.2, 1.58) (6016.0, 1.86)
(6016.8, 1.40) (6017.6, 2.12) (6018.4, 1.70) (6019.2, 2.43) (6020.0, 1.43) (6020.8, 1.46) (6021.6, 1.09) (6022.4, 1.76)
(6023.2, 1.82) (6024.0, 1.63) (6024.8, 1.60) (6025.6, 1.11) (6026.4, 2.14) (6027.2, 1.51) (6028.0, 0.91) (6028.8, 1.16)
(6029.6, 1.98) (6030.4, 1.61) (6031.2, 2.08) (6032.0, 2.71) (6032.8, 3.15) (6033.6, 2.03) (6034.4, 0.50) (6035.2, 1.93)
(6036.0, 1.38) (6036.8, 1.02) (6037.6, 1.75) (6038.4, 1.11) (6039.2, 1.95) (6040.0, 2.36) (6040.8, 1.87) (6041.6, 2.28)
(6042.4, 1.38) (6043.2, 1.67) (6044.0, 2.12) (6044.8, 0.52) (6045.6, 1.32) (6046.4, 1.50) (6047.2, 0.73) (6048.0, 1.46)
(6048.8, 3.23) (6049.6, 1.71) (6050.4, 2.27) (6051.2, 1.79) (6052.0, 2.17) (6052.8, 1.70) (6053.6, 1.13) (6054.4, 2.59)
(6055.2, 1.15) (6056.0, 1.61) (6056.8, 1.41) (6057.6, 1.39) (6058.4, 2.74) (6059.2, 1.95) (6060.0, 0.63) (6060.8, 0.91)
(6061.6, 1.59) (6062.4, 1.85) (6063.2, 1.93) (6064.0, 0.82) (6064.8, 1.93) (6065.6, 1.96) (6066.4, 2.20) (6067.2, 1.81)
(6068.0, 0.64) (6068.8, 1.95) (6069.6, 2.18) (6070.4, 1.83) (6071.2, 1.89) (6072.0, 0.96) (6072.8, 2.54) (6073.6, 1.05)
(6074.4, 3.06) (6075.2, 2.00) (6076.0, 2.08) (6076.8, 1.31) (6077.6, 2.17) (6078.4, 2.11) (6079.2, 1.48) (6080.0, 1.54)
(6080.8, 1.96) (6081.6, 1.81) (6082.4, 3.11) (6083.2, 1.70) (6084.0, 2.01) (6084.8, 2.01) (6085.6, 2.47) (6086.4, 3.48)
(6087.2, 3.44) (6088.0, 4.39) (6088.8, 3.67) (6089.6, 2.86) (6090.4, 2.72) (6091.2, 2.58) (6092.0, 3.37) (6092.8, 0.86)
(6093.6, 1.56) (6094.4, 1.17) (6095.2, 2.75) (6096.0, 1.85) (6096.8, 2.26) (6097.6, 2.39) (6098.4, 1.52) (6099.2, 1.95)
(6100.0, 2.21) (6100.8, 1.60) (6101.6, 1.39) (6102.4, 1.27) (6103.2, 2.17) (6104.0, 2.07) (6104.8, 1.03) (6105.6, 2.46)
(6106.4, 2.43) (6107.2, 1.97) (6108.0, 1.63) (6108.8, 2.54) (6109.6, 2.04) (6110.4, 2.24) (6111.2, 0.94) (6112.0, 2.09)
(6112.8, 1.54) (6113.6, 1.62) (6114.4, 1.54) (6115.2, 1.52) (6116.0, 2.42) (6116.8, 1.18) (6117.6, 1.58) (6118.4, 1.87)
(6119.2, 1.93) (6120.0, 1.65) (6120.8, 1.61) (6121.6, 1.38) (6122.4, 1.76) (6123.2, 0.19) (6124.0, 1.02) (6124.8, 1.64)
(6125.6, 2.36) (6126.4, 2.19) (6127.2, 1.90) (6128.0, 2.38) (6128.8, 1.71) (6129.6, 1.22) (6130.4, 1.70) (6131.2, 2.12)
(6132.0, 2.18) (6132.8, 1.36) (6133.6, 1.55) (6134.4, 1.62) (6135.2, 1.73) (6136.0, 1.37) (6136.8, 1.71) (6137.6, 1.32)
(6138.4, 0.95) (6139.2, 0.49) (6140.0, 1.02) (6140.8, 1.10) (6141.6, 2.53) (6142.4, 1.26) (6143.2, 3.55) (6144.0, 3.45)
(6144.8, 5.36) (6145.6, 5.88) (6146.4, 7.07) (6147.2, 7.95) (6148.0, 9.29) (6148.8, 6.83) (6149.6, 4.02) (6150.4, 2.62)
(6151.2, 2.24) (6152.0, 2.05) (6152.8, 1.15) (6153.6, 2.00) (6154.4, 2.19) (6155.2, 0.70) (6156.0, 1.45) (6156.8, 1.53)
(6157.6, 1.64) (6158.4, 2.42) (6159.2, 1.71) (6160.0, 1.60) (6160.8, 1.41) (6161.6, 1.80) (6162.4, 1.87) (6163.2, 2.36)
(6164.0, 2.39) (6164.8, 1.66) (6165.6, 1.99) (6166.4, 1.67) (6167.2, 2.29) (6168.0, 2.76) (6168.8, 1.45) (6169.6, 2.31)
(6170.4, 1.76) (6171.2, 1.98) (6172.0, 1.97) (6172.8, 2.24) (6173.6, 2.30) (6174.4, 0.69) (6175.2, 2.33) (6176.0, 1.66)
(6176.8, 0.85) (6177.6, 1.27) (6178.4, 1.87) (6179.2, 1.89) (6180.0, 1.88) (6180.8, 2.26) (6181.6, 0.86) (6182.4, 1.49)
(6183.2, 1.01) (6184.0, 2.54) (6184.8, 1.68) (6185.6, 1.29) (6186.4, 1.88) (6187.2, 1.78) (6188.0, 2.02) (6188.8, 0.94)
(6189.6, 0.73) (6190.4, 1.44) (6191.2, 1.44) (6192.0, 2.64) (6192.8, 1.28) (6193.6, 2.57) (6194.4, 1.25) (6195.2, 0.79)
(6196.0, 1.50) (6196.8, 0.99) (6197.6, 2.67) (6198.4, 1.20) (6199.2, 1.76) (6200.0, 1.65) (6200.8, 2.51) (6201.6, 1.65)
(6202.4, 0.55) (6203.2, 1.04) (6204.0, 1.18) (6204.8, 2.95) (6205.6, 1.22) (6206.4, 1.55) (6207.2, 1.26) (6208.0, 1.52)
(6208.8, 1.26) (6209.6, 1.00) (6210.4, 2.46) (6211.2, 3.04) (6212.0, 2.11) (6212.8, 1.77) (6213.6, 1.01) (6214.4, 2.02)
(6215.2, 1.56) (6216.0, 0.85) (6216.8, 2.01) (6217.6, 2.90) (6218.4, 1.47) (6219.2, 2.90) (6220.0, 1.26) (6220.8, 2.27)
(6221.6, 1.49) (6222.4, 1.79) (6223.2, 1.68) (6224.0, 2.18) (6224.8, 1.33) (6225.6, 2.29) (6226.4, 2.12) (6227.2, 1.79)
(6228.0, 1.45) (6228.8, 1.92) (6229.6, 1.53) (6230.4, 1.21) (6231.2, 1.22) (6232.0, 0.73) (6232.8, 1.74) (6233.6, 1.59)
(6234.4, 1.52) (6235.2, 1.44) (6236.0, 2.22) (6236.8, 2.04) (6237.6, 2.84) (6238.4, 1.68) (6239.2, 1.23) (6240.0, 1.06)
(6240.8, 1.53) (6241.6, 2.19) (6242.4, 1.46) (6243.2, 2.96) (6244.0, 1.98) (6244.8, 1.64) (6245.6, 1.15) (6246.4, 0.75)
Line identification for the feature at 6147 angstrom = [O III] 5007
